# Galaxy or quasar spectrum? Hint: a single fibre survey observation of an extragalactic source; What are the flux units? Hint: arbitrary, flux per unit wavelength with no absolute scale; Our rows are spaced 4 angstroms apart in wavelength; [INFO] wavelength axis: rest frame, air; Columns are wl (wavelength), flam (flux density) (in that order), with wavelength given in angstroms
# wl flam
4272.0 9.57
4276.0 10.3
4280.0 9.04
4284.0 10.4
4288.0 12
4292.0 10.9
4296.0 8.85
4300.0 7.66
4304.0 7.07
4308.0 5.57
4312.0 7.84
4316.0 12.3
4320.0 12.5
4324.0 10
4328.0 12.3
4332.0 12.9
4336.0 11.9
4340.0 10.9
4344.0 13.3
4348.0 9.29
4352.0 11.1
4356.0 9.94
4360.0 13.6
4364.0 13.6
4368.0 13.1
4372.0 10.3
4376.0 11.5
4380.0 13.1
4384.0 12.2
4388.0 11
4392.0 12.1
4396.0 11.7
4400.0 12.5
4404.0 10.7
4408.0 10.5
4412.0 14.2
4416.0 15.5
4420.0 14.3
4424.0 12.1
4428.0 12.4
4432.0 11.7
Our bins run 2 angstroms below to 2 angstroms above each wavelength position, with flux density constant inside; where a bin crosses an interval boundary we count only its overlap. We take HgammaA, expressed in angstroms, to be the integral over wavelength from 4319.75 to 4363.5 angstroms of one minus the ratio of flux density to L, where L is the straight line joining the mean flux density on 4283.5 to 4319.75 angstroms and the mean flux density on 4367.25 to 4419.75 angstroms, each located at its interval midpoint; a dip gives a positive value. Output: -4.5 angstroms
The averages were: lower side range 9.29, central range 11.6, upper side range 12.2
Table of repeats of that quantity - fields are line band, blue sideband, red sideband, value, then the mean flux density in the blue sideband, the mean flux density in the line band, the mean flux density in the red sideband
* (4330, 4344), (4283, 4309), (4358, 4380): -1.47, 8.99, 12.1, 12.5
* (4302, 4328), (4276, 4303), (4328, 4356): 2.92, 9.74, 9.45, 11.5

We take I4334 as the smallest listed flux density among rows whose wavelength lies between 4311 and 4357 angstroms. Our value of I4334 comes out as 7.84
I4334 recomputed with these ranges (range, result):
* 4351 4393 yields 9.94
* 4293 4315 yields 5.57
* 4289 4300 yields 7.66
